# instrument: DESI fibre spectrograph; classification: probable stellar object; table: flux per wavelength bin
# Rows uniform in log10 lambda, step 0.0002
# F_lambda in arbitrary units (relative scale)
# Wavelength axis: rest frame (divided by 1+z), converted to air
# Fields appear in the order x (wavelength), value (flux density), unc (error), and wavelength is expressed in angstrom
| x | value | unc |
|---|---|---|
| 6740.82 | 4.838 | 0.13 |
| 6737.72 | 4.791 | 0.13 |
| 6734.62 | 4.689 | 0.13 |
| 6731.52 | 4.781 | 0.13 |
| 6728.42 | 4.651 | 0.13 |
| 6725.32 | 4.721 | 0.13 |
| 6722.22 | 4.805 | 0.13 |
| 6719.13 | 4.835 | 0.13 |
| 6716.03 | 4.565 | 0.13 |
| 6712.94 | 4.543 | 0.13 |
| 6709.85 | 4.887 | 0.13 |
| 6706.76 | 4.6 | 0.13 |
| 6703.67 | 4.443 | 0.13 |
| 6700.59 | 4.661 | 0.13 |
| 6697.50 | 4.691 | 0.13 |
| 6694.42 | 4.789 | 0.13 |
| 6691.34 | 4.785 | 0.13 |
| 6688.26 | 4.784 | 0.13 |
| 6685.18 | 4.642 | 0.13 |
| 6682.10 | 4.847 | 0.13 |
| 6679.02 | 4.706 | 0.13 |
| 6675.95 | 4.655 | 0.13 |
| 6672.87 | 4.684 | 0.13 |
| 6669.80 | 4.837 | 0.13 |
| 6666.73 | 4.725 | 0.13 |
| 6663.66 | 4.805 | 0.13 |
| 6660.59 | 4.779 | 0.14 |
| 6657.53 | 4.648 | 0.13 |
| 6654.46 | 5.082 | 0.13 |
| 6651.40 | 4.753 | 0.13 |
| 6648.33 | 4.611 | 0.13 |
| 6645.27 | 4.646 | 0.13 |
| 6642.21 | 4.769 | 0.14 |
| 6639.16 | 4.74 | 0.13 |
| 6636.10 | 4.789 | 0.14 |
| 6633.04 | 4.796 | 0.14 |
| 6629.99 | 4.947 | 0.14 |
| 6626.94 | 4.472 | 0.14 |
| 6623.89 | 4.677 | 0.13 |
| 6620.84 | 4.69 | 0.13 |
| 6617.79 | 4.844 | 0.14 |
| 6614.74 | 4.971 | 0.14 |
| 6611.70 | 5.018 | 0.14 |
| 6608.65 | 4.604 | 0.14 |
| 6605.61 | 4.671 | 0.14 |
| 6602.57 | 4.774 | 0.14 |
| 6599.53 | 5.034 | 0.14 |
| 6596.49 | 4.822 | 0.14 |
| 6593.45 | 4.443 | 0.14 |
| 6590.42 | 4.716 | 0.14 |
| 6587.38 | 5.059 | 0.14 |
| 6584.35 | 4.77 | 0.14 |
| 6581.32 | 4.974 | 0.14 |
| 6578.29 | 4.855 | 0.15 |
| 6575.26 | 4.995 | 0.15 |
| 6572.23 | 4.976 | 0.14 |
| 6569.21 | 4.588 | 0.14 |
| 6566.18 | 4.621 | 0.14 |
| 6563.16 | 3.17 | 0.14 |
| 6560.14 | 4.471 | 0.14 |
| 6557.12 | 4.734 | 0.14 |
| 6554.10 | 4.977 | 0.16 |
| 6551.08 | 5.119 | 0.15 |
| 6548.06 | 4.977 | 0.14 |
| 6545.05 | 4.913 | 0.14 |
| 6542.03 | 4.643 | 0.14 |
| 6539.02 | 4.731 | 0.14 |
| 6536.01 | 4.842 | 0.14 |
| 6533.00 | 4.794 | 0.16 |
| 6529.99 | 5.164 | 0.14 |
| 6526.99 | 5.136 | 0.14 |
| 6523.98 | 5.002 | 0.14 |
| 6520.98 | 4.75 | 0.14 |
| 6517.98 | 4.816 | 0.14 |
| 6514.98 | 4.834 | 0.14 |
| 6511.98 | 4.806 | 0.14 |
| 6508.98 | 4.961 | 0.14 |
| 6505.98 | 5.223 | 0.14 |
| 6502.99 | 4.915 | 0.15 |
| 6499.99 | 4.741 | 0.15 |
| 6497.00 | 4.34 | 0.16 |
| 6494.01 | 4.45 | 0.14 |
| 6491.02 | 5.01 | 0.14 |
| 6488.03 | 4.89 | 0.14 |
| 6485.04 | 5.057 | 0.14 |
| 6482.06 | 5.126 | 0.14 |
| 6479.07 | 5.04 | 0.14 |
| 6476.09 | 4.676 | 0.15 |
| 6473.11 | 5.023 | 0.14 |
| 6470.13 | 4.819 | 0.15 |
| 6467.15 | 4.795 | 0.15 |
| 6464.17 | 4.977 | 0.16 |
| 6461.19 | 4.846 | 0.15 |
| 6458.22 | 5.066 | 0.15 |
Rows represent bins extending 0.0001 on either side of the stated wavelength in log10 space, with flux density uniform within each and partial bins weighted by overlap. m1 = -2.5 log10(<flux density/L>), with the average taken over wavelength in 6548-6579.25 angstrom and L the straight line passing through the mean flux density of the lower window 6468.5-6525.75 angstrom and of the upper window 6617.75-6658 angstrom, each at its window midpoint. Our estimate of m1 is 0.03 mag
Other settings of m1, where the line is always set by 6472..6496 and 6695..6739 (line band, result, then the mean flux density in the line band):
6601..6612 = 0.01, 4.74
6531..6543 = 0.02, 4.77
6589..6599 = 0.02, 4.7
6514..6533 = -0.02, 4.94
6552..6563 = 0.06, 4.56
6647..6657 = -0.01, 4.8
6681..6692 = -0.01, 4.76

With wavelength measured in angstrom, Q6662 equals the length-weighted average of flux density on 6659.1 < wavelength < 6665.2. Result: 4.79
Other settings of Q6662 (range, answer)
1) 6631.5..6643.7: 4.78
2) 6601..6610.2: 4.68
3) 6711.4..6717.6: 4.55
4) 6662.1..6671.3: 4.79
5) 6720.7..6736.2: 4.73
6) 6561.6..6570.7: 4.13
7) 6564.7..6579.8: 4.81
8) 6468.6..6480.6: 4.89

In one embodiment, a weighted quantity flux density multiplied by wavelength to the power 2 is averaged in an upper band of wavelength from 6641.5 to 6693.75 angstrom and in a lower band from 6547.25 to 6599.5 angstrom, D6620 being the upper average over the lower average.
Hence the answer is 1.03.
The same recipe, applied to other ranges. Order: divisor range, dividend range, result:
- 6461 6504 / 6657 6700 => 1.04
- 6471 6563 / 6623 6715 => 1.02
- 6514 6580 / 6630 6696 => 1.03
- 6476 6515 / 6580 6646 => 1.02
